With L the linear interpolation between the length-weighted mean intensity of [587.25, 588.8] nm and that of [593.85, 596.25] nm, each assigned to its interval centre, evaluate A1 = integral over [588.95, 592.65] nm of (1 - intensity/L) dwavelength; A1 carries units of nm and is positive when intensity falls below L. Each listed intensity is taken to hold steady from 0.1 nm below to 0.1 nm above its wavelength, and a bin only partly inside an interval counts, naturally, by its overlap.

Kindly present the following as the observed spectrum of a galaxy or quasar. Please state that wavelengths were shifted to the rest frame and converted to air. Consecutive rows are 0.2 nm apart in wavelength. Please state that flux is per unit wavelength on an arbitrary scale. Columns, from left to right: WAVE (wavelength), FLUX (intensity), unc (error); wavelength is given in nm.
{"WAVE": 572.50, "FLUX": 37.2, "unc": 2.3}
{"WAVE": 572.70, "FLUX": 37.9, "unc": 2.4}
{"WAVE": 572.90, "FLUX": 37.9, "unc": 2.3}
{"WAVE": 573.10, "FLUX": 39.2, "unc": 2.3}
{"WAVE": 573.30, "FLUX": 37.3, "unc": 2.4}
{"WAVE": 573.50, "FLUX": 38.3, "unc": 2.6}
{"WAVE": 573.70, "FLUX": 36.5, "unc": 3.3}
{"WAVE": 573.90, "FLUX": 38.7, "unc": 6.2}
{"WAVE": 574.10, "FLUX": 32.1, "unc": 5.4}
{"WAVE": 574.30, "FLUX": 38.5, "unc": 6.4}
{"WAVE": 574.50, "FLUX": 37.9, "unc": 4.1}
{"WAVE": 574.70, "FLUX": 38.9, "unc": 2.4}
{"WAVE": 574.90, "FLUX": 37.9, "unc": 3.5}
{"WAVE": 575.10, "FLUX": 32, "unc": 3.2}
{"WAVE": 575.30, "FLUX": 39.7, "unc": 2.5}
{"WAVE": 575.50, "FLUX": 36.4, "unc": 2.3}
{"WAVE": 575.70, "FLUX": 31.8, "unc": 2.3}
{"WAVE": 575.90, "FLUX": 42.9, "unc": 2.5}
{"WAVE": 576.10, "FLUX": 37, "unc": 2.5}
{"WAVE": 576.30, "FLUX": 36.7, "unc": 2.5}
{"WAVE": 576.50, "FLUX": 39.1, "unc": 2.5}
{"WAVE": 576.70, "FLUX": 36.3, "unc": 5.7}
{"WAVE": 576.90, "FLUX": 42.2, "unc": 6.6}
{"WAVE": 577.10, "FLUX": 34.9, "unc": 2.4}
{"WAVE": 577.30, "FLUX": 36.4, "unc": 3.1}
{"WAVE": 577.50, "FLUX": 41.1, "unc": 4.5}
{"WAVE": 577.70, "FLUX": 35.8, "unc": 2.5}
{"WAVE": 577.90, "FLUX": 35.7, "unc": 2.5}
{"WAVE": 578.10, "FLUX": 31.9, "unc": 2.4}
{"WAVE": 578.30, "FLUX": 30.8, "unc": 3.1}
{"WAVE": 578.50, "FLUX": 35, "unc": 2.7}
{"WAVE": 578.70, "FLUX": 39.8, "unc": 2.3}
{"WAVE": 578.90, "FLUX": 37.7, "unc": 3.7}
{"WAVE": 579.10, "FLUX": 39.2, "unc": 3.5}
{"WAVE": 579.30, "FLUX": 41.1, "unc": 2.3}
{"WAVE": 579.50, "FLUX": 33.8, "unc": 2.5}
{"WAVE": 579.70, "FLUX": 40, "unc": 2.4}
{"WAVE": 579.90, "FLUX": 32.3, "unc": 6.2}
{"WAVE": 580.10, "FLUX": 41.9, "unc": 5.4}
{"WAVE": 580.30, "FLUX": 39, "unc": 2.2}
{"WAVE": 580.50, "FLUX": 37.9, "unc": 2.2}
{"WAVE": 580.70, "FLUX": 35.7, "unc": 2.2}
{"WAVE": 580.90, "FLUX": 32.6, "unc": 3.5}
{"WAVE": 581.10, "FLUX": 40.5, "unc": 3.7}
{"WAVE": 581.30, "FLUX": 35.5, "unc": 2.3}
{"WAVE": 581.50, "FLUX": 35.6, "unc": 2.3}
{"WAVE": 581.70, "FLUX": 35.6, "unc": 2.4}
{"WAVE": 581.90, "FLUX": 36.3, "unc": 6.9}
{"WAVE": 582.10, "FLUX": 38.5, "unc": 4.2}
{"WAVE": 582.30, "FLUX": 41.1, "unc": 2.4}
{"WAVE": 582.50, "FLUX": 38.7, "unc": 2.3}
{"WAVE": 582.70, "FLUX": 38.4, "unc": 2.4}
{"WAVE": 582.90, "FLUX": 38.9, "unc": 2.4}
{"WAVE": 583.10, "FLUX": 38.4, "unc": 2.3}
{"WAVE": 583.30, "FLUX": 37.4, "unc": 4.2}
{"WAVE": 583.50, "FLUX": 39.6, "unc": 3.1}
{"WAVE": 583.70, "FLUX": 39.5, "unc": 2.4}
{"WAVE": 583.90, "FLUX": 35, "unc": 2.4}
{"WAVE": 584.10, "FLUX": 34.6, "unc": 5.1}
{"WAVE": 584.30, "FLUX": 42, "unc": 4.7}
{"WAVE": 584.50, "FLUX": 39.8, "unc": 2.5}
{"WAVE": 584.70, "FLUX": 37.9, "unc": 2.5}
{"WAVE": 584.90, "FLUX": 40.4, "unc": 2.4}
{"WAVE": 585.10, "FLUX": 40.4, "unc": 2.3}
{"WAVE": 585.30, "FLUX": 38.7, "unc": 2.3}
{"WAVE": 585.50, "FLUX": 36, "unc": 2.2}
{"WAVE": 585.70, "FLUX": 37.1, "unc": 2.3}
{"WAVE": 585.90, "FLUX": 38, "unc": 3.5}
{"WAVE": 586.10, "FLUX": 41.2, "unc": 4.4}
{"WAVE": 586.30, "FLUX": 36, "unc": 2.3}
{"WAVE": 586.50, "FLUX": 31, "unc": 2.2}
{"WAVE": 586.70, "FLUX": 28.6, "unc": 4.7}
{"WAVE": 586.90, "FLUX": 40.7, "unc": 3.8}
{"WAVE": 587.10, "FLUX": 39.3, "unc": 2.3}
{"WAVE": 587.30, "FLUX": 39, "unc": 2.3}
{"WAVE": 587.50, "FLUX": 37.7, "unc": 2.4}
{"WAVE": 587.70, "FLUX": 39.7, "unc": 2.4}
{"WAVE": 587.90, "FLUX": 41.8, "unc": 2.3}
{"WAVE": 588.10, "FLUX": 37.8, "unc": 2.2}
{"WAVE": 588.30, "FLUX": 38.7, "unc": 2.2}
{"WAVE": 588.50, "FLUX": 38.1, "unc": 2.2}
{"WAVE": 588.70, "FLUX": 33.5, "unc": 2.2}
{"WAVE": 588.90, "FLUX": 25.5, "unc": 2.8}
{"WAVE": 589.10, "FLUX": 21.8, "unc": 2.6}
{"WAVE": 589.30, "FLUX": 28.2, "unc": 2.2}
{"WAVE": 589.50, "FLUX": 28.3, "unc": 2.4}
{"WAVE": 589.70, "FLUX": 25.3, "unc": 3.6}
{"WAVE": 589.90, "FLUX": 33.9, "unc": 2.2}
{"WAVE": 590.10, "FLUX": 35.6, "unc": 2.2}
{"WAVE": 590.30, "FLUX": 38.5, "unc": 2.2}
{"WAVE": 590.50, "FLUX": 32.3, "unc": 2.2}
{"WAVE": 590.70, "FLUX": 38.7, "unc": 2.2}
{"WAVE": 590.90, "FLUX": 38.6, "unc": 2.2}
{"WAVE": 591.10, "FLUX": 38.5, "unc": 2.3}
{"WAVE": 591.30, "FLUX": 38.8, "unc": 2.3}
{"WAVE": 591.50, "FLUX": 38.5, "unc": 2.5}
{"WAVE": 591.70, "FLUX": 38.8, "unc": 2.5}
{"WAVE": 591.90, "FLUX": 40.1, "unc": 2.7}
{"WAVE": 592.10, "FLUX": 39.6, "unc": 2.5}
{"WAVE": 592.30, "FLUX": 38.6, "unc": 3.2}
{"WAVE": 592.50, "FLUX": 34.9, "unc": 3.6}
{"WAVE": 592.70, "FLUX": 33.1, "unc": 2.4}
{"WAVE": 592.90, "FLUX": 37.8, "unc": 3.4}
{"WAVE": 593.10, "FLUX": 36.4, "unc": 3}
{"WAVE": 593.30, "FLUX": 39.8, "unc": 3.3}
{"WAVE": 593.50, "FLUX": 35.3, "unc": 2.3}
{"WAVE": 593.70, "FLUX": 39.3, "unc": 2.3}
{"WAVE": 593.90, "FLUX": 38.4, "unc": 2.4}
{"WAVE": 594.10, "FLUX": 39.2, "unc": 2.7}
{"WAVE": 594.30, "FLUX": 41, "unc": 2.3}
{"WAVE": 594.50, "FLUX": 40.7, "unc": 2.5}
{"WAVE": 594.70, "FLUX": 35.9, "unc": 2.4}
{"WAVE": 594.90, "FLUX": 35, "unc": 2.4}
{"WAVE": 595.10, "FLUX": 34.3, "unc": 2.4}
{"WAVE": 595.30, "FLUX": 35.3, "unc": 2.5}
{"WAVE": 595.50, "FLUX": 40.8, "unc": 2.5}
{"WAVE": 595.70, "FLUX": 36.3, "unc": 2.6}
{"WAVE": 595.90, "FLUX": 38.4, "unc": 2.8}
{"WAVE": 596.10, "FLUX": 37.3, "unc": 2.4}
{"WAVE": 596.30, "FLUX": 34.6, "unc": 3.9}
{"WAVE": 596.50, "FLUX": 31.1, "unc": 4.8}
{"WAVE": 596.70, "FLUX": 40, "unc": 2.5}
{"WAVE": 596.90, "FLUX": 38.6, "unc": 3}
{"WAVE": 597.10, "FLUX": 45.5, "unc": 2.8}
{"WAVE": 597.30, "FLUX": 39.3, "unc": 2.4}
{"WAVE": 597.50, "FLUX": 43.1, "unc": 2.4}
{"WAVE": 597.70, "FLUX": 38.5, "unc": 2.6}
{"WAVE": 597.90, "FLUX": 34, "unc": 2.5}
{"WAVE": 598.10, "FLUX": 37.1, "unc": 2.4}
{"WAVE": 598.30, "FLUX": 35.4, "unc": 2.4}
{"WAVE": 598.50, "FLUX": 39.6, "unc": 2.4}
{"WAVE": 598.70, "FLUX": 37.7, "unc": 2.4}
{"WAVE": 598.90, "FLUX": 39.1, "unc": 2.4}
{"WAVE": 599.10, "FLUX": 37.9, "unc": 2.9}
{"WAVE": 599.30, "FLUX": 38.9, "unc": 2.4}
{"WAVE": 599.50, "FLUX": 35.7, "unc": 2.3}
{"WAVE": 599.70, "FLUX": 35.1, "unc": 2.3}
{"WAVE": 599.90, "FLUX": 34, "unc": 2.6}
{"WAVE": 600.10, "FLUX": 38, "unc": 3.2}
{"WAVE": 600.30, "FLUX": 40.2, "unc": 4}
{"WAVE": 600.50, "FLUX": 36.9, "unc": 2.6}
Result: 0.31 nm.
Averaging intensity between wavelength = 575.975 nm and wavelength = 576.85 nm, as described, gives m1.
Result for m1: 37.7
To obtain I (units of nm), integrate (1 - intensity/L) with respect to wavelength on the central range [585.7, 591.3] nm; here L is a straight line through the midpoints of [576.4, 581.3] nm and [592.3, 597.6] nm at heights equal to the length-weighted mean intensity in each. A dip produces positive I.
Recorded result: 0.35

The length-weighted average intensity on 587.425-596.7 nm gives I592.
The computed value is 36.2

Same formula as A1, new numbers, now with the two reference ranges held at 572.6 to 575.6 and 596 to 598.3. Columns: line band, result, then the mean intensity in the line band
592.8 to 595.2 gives 0.01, 37.8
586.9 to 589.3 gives 0.13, 35.6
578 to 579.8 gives 0.04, 36.6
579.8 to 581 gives 0.03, 36.6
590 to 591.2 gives 0.02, 37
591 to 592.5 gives -0.04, 38.7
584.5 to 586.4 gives -0.04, 38.5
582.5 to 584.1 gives -0.02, 38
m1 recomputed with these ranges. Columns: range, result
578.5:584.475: 37.8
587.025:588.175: 39.2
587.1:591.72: 35.1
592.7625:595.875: 37.7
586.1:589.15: 35.7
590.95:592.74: 38.1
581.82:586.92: 37.8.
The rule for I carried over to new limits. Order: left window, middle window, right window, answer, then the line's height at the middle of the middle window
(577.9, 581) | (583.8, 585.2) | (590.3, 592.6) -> -0.05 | 37.1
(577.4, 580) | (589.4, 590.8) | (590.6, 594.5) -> 0.17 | 37.9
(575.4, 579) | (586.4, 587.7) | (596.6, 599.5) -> 0.05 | 37.7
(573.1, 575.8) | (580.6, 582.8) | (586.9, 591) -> -0.09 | 35.7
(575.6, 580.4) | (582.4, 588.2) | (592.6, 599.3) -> -0.10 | 37.4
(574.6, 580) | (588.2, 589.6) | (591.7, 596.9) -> 0.25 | 37.2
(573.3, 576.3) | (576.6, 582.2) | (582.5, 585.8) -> 0.12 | 37.7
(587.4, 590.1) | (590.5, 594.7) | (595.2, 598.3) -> -0.31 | 35.5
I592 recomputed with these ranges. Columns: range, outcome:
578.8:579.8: 38.4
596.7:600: 38.2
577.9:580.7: 36.9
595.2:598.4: 37.8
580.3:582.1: 36.5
